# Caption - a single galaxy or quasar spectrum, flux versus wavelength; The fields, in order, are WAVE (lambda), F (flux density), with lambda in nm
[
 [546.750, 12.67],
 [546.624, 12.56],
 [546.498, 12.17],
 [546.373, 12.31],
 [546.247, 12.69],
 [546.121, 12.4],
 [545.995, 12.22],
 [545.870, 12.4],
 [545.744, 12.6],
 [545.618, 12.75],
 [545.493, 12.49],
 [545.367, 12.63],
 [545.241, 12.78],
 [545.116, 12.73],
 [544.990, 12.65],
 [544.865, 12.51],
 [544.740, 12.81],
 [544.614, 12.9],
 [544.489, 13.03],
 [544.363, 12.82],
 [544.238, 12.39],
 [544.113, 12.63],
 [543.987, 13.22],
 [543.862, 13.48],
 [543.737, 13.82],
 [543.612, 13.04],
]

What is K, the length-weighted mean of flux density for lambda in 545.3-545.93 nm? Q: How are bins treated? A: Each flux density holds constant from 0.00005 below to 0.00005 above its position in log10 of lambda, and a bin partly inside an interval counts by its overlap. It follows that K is 12.6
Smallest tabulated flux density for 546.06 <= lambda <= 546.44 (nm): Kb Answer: 12.31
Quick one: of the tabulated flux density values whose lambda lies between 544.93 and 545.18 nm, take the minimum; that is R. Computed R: 12.65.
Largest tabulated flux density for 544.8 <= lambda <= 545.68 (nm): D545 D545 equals 12.78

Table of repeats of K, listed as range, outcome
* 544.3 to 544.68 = 12.9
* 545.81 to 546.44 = 12.4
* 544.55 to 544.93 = 12.8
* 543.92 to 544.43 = 12.8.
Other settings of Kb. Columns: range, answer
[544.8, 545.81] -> 12.49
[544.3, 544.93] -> 12.51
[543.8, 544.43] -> 12.39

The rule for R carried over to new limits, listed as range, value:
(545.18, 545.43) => 12.63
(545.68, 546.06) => 12.22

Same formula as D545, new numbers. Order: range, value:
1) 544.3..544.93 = 13.03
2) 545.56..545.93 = 12.75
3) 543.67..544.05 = 13.82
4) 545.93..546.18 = 12.4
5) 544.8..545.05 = 12.65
